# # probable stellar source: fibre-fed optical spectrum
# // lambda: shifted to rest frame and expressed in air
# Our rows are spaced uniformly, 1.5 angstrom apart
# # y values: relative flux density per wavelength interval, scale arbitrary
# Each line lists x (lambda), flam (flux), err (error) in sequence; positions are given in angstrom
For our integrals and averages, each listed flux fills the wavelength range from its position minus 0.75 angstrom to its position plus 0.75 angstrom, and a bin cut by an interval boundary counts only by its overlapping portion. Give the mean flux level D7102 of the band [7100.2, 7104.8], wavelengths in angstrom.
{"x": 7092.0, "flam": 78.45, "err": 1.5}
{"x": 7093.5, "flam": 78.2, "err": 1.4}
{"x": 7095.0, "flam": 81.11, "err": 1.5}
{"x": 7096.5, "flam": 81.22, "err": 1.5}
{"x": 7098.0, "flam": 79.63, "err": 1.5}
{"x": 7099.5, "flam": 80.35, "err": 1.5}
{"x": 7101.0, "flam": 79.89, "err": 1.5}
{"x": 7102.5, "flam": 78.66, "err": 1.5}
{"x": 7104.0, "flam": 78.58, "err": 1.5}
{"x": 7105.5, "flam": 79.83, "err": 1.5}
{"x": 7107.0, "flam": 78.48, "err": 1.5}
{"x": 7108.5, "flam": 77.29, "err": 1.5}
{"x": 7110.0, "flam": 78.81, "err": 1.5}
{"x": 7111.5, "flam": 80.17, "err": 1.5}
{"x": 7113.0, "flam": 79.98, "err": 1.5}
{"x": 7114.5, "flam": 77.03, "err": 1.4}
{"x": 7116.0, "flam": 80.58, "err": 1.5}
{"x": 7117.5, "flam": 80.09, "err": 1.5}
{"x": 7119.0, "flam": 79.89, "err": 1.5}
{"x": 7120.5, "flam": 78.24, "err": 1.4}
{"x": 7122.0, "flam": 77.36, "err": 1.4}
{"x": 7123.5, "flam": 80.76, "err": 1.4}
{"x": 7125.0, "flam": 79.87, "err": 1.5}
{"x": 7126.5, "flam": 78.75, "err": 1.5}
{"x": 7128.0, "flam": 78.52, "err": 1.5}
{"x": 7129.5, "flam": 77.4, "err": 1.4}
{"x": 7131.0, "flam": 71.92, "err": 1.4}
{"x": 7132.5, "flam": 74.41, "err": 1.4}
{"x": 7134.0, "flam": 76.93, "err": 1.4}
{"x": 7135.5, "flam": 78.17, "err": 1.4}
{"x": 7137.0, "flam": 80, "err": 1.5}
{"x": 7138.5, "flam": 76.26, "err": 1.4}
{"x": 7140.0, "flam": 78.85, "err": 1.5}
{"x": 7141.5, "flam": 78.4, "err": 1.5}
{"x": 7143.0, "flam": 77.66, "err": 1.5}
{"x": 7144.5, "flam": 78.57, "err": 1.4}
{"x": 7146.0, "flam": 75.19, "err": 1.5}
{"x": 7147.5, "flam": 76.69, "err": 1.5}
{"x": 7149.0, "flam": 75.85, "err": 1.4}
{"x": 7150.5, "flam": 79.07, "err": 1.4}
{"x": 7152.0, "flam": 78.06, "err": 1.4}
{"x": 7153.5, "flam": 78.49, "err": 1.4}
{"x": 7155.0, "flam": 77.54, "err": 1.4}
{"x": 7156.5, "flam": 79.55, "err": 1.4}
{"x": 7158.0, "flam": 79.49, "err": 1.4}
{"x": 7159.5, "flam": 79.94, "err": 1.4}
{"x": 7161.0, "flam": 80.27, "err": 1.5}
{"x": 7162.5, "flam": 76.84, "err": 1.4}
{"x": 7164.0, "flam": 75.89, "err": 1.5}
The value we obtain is 79.1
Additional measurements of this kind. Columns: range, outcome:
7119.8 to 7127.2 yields 79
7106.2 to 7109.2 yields 77.9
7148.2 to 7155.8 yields 77.8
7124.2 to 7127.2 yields 79.3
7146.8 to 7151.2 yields 77.2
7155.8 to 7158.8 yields 79.5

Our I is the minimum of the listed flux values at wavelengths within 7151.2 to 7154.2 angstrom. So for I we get 78.06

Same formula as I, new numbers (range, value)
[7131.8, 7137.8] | 74.41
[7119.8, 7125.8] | 77.36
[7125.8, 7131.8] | 71.92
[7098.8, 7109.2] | 77.29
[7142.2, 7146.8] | 75.19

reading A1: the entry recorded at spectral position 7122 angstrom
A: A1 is 77.36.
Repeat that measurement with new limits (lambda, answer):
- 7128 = 78.52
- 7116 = 80.58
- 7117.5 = 80.09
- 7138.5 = 76.26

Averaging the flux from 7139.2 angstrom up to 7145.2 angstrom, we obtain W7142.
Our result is 78.4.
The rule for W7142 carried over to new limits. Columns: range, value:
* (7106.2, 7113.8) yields 78.9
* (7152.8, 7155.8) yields 78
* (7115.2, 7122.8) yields 79.2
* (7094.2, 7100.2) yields 80.6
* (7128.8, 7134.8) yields 75.2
